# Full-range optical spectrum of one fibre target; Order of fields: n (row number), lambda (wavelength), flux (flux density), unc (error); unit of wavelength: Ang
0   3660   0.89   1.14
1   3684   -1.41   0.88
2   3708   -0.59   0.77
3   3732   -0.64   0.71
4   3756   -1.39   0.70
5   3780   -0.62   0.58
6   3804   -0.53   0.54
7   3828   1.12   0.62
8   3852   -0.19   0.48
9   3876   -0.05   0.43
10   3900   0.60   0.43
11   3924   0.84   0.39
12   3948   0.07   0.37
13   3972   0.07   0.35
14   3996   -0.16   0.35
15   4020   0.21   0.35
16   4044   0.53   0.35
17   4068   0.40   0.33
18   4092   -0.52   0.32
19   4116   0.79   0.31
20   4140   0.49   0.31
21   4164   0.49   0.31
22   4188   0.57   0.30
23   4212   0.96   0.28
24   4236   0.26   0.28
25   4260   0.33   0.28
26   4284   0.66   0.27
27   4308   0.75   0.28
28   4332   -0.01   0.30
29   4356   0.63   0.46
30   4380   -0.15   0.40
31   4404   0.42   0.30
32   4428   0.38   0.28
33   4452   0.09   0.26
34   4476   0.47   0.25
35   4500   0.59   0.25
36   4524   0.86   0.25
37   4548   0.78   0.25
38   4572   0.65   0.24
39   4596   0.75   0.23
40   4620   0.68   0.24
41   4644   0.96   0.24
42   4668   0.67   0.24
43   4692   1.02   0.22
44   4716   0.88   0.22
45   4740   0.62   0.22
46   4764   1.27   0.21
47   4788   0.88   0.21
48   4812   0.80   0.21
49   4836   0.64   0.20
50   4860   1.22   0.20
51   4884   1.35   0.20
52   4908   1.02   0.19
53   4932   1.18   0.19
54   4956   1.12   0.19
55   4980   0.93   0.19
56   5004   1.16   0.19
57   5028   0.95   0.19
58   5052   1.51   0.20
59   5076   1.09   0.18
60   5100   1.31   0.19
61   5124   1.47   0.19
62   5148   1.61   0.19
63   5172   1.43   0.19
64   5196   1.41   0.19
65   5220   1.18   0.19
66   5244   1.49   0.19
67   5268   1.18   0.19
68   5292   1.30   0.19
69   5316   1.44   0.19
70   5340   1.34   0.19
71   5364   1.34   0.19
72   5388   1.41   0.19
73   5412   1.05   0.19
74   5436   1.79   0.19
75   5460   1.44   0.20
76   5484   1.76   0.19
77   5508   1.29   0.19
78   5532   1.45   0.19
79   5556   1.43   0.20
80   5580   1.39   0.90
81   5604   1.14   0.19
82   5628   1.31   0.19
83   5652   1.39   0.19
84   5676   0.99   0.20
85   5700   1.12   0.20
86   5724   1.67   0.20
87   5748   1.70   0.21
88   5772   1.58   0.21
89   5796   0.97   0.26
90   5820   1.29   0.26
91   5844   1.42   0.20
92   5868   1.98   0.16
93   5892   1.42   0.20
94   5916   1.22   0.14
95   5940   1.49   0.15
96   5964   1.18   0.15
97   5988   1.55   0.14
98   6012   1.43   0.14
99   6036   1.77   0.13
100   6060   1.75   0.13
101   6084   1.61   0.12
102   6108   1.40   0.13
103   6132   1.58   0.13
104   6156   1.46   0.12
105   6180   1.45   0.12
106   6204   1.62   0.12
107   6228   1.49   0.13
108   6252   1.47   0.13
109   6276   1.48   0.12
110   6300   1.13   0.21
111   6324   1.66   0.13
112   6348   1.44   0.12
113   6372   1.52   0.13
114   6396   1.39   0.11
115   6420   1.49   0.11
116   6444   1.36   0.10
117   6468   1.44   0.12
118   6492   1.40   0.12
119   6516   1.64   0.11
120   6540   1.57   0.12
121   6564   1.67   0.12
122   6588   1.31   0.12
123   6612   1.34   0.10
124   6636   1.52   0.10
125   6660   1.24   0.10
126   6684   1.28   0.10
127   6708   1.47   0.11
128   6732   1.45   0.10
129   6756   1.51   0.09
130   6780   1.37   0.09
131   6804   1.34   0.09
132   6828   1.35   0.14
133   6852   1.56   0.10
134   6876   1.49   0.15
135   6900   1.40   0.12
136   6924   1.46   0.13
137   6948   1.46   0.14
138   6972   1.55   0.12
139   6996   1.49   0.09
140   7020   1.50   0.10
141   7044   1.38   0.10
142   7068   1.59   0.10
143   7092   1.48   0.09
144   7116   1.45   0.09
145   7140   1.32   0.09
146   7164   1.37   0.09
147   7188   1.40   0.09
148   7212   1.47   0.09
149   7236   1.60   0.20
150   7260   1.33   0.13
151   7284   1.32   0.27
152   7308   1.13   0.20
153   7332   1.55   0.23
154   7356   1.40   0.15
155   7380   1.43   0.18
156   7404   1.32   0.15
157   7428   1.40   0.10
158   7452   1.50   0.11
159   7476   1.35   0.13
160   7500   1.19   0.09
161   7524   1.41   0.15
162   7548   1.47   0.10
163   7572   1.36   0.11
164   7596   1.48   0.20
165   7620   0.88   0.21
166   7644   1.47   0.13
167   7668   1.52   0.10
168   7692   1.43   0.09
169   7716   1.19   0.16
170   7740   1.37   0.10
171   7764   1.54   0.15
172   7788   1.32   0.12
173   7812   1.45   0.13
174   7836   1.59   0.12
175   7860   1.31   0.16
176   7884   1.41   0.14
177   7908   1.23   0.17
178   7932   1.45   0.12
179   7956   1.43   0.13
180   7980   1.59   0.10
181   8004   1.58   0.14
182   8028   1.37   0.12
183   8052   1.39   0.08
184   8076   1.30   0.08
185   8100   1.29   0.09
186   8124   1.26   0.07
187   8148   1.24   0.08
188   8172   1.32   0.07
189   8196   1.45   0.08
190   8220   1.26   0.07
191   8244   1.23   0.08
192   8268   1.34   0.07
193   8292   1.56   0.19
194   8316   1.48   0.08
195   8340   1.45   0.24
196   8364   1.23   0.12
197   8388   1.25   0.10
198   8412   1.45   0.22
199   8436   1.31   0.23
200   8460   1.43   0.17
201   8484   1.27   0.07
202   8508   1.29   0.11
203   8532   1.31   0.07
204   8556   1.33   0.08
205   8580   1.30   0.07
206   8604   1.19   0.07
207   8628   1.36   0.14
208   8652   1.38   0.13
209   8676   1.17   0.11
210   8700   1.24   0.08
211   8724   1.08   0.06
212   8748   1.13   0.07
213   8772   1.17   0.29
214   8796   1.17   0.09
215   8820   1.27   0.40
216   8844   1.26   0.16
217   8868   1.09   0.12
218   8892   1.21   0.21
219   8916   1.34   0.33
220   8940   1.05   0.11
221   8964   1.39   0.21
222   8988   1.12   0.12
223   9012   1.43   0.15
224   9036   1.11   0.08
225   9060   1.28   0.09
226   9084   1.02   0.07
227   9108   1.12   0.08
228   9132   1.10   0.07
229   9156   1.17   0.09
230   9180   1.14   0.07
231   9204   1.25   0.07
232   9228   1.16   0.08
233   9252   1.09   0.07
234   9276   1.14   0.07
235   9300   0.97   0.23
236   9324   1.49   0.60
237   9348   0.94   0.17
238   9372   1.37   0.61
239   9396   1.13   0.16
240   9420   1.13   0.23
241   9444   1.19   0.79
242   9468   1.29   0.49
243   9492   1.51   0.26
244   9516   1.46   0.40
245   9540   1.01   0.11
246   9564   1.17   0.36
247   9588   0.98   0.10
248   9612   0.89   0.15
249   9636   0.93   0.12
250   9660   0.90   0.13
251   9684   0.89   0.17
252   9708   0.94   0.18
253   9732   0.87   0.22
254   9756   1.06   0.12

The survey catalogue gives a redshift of 0.216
